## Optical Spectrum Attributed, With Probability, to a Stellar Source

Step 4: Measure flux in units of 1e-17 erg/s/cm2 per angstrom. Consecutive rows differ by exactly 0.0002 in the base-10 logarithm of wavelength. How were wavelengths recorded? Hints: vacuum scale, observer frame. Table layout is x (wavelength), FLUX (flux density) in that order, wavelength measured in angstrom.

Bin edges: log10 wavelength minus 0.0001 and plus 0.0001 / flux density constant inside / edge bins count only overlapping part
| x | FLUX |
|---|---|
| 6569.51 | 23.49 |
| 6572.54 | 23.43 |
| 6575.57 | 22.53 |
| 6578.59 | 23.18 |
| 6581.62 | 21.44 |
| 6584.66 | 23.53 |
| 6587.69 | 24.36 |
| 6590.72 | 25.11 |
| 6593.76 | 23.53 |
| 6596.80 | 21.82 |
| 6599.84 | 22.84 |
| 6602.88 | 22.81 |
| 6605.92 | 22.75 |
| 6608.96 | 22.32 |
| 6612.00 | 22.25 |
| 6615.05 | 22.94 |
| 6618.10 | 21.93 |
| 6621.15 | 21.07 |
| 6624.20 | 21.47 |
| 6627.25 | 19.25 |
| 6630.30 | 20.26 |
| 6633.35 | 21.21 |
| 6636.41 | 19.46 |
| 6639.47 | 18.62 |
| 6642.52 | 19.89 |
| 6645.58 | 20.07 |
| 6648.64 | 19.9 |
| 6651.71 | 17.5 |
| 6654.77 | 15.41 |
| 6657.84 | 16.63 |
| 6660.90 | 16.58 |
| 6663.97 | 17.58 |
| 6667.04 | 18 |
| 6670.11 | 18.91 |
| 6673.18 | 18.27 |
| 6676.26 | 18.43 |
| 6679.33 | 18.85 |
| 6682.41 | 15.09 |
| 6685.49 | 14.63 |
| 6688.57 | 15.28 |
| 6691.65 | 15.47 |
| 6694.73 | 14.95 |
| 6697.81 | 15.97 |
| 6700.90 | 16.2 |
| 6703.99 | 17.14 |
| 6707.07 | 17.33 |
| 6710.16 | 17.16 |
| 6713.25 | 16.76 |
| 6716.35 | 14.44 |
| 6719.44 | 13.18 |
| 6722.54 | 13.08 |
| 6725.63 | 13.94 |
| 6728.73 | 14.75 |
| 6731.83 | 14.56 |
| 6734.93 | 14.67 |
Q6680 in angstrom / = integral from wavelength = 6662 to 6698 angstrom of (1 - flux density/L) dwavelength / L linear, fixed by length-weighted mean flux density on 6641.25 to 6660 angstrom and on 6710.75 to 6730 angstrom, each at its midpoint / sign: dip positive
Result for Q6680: -0.4 angstrom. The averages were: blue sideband 18.2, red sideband 14.5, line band 16.8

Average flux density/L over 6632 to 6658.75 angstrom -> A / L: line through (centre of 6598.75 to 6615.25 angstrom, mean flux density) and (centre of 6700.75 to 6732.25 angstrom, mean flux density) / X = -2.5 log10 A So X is 0.07 mag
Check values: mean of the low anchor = 22.6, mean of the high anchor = 15.3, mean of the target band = 18.8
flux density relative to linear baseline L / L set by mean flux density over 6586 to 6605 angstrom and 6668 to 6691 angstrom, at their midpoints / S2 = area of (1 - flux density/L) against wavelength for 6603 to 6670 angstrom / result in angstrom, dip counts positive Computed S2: 1.7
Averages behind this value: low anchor 23.4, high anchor 17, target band 19.8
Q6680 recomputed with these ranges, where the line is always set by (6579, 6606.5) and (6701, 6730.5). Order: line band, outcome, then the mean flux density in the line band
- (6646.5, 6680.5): 1.4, 17.9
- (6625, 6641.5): 0.6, 19.8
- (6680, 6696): 1.7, 15.3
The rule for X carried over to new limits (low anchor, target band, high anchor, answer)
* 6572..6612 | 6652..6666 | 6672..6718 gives 0.12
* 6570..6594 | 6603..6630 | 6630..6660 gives -0.04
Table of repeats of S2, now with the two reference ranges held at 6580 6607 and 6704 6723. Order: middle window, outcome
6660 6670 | 0.5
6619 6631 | 0.3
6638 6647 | 0.2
